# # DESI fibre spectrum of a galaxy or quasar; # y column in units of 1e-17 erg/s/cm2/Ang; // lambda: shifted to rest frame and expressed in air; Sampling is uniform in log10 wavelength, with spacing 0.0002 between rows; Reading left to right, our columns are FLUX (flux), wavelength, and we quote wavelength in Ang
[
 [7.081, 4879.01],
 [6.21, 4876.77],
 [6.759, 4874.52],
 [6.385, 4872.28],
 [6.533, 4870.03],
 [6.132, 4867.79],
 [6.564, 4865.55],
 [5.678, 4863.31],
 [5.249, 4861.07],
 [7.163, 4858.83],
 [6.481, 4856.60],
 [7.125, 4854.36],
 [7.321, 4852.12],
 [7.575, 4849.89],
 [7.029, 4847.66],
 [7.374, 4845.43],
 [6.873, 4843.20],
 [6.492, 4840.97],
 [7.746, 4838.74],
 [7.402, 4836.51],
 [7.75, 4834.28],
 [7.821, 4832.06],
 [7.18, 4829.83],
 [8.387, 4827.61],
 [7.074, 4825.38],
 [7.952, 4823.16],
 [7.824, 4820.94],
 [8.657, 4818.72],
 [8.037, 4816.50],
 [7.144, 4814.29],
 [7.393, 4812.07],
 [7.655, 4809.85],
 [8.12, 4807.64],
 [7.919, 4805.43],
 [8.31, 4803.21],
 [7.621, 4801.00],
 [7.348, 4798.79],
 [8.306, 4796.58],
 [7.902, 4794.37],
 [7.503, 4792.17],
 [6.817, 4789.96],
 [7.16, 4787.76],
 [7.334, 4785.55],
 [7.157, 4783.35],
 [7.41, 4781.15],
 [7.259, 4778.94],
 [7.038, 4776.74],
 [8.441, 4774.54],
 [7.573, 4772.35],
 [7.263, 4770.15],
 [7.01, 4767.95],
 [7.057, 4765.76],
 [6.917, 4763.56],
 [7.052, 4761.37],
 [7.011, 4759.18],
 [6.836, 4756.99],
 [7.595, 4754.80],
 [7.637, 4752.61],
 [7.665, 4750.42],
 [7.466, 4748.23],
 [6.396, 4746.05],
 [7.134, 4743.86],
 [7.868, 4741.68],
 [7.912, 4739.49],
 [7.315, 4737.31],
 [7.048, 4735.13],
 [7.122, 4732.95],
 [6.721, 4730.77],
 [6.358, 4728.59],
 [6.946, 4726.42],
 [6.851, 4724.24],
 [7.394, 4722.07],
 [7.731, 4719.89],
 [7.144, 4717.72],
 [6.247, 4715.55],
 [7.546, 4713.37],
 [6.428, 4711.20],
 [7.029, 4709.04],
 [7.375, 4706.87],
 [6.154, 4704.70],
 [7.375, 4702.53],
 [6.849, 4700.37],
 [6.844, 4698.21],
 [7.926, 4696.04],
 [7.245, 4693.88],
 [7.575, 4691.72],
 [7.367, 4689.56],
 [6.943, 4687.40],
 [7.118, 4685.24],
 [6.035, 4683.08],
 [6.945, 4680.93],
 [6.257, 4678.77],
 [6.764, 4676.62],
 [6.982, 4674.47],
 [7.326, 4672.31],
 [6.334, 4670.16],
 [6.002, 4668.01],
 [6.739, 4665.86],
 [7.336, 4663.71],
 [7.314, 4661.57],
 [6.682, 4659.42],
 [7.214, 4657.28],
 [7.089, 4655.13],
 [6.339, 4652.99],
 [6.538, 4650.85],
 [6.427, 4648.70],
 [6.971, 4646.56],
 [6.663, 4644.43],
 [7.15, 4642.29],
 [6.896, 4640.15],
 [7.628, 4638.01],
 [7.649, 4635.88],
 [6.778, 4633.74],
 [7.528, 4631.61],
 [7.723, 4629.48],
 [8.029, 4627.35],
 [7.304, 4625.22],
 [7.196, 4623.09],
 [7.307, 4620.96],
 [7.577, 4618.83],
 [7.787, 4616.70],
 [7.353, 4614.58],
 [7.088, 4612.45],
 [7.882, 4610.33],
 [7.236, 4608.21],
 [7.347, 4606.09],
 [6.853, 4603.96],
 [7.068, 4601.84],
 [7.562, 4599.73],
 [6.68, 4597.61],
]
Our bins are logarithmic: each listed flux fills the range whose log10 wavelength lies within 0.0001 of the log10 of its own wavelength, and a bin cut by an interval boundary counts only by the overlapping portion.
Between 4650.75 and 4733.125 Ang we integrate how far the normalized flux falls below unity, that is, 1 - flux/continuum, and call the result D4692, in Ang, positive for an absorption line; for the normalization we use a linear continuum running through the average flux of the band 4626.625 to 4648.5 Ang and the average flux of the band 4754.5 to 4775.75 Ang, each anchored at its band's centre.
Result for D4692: 3.7 Ang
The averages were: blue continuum 7.26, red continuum 7.27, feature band 6.93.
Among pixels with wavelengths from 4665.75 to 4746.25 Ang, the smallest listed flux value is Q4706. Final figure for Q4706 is 6.002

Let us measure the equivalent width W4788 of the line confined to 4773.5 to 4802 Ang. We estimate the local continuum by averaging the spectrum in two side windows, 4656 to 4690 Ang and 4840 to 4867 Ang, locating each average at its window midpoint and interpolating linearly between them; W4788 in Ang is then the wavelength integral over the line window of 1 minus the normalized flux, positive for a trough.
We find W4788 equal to -3.0 Ang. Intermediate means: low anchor 6.83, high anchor 6.74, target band 7.48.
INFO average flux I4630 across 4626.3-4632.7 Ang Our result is 7.76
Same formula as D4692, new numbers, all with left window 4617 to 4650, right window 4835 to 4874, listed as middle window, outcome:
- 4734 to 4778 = -2.0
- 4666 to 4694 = 1.3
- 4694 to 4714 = 0.1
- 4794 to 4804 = -1.4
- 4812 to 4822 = -1.4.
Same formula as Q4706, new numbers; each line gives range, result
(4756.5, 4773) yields 6.836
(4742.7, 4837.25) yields 6.396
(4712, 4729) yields 6.247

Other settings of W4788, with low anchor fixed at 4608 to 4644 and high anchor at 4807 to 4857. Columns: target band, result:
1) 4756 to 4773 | 0.9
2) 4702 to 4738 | 2.3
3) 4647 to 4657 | 1.0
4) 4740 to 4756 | 0.1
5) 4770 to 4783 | 0.0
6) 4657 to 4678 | 1.6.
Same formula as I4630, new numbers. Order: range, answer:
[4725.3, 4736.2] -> 6.84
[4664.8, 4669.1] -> 6.37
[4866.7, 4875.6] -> 6.45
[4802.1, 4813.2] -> 7.87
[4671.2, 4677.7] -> 7.02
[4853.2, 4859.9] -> 6.92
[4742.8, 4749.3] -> 7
